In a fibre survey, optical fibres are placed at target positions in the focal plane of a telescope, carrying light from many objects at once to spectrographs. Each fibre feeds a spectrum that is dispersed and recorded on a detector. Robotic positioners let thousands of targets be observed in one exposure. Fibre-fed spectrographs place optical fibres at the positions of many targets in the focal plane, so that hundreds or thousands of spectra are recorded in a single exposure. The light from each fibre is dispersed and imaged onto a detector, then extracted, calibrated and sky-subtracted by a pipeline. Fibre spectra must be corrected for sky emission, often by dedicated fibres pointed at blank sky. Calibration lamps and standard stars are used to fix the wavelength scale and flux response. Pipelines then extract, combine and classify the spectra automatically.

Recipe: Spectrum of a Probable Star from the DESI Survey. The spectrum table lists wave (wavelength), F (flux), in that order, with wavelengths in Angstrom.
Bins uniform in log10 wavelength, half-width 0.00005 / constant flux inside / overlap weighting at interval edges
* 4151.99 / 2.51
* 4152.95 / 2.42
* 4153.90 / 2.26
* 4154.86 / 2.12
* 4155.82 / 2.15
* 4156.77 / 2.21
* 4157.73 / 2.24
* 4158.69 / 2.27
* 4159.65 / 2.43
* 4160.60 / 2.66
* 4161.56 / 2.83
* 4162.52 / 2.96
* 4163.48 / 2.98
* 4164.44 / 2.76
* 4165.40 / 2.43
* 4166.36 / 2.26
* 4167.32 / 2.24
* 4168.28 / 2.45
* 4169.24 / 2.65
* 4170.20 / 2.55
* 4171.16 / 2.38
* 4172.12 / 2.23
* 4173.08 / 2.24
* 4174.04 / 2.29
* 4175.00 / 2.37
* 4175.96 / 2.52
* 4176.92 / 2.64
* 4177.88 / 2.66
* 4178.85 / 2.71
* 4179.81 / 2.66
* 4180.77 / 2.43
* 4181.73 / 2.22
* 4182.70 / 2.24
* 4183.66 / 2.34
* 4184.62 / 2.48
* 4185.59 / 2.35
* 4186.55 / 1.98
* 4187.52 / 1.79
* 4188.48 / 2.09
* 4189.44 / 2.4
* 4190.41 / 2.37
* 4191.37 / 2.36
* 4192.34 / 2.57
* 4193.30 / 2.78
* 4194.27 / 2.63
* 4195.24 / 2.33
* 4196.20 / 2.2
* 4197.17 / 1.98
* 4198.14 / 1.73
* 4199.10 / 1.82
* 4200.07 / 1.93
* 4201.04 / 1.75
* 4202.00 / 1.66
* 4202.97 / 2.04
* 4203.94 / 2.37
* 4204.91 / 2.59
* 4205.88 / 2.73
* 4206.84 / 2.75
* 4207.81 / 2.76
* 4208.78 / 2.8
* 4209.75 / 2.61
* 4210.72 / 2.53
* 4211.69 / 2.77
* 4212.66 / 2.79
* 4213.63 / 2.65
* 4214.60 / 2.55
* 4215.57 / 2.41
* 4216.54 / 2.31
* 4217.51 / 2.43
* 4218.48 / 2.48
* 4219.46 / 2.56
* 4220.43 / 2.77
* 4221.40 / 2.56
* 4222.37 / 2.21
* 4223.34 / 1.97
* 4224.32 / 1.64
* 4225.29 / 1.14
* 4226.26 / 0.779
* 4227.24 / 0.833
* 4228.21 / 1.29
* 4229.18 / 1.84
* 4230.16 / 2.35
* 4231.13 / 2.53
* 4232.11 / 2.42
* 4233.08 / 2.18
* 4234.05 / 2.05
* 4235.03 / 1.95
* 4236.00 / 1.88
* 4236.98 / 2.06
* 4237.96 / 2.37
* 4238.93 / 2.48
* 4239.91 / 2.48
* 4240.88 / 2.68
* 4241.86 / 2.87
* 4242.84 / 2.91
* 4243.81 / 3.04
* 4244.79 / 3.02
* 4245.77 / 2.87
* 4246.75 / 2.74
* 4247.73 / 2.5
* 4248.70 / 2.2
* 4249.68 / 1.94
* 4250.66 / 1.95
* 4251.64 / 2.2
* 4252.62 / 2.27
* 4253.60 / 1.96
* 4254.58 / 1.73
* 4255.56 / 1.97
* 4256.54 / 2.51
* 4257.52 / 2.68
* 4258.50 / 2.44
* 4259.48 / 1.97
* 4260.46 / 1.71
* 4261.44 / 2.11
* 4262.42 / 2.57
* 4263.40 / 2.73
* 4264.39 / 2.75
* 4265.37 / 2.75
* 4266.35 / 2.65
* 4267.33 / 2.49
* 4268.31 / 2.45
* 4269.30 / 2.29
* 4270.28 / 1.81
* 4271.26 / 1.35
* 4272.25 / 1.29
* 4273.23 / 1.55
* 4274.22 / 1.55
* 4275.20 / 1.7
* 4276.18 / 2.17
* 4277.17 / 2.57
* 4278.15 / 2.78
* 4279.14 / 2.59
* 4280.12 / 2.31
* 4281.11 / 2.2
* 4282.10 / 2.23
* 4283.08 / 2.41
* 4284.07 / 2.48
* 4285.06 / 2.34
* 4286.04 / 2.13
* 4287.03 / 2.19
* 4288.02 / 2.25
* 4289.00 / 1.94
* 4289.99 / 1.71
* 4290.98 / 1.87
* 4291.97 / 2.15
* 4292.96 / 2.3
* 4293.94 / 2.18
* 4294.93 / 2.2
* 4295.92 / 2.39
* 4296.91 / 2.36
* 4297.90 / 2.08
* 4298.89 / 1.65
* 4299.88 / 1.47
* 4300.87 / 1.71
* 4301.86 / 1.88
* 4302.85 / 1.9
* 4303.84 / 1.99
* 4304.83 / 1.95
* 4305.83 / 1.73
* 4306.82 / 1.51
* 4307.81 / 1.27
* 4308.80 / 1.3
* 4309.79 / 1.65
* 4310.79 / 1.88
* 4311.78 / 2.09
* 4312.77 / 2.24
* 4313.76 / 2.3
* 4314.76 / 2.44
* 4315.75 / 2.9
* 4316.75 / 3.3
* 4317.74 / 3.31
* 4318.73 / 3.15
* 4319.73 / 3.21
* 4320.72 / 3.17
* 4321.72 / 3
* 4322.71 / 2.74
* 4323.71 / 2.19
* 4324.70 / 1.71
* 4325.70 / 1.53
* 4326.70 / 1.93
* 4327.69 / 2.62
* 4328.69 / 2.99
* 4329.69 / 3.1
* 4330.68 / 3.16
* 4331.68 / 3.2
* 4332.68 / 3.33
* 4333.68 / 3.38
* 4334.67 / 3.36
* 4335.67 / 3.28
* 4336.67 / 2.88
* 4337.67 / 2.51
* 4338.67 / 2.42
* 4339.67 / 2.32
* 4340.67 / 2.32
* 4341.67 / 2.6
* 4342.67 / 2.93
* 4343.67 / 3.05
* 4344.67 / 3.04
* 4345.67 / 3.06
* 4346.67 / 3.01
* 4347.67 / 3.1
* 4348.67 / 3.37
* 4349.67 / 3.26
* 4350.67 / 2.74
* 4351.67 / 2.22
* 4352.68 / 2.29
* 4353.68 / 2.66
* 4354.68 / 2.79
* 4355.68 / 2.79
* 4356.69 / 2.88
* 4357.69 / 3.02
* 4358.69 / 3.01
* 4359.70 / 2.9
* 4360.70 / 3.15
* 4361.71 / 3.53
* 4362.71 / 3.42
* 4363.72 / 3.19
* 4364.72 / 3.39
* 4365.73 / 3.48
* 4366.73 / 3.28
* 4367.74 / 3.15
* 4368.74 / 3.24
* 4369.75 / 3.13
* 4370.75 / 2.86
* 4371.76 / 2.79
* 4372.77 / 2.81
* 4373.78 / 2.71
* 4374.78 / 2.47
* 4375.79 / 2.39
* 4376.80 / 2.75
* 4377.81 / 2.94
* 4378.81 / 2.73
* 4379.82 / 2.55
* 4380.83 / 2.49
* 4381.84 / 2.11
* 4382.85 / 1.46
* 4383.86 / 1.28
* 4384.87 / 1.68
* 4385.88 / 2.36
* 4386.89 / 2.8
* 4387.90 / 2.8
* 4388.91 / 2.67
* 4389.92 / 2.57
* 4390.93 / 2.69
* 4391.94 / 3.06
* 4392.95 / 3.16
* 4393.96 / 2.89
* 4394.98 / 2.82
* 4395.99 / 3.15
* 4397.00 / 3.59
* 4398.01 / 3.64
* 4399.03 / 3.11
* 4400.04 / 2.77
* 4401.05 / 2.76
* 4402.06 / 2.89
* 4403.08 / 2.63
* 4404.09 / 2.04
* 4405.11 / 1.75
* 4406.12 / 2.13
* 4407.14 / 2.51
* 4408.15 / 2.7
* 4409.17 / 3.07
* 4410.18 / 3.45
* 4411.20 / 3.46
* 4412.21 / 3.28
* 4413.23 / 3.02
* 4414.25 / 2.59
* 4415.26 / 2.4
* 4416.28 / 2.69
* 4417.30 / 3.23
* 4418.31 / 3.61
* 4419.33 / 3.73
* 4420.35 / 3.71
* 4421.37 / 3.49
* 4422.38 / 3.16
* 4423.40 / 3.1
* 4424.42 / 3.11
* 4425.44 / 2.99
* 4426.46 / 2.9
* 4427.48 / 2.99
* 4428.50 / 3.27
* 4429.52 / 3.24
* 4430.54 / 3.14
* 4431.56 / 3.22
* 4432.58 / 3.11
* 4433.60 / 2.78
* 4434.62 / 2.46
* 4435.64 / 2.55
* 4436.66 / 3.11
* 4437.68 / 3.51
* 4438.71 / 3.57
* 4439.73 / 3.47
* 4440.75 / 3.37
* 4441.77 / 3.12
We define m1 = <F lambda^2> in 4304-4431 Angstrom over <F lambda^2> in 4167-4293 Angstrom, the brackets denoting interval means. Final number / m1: 1.30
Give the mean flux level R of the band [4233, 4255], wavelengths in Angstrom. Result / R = 2.37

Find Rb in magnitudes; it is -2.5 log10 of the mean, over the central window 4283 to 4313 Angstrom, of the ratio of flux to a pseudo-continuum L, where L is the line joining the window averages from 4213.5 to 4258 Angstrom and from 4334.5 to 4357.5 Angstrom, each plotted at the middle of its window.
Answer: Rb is 0.29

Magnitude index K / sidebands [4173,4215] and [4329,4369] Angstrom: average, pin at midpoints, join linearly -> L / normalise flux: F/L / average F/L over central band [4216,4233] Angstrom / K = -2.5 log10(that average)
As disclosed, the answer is 0.23 mag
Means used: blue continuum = 2.38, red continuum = 2.99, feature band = 2.01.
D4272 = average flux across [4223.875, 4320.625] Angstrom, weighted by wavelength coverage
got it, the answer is 2.18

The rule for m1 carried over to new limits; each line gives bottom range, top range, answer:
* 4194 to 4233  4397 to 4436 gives 1.48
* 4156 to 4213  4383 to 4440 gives 1.35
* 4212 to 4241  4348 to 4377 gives 1.46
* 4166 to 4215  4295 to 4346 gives 1.10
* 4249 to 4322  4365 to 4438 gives 1.38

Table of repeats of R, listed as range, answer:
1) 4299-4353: 2.53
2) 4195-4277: 2.24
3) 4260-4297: 2.2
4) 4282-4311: 1.97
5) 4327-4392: 2.82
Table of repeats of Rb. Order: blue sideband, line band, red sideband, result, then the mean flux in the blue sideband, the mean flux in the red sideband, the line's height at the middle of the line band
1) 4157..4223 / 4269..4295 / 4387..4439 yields 0.26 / 2.42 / 2.98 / 2.65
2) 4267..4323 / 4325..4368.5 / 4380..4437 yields -0.18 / 2.17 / 2.84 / 2.48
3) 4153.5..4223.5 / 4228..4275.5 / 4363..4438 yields 0.13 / 2.4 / 2.88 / 2.54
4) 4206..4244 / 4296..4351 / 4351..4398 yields 0.05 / 2.3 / 2.79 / 2.62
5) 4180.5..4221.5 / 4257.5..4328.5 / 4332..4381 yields 0.22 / 2.37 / 2.92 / 2.7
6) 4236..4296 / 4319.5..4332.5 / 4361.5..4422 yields -0.05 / 2.27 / 2.85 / 2.55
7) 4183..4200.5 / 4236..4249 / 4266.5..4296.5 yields -0.20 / 2.23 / 2.14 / 2.18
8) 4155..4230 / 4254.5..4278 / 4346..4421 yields 0.16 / 2.31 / 2.85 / 2.52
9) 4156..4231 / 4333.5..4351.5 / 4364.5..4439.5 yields -0.07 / 2.32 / 2.88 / 2.72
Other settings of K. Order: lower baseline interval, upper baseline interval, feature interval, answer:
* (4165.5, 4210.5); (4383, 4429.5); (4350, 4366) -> -0.08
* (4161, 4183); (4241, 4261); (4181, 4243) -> 0.09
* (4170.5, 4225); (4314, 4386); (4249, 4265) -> 0.14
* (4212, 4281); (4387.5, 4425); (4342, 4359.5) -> -0.07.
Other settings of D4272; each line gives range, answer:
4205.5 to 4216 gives 2.67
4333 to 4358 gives 2.85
